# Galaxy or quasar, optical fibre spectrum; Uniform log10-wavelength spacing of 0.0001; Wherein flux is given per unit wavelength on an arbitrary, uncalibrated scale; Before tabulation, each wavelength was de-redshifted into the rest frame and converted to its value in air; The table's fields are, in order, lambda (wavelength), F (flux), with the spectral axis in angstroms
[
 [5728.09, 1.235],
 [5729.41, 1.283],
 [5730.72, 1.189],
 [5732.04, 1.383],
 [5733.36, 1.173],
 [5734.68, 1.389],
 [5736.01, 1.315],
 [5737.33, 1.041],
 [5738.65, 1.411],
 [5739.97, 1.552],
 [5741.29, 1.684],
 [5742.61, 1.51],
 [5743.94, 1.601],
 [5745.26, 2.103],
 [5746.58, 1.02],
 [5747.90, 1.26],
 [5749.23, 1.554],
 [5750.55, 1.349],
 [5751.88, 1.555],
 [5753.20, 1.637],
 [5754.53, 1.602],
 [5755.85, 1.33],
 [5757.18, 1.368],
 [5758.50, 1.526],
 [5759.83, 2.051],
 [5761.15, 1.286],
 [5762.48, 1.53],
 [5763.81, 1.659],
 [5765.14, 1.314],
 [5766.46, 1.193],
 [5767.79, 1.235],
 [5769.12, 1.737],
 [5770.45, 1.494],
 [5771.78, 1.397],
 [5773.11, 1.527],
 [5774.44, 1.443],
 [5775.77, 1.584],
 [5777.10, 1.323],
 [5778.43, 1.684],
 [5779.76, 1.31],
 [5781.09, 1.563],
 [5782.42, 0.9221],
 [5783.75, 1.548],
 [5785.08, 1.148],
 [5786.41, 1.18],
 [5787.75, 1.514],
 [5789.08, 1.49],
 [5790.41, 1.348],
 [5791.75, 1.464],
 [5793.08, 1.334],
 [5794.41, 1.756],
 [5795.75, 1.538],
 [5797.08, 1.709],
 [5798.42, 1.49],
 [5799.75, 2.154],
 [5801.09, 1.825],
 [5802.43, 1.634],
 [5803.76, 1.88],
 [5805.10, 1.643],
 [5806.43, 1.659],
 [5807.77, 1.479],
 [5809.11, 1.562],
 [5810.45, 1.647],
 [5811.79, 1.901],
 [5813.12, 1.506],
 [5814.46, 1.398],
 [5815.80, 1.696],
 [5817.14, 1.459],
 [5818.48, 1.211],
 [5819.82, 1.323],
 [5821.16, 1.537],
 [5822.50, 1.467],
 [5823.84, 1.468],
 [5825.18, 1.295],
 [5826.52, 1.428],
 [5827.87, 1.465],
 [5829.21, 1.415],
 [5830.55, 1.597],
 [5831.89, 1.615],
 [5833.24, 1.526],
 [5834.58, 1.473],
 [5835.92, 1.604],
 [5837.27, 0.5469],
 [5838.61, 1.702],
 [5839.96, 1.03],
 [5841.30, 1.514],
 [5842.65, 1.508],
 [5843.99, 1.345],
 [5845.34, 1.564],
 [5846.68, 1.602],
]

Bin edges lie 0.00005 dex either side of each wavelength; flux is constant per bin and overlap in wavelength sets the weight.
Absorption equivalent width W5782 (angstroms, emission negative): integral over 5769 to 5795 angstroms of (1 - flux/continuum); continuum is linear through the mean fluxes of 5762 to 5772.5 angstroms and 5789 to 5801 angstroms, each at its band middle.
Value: 1.62 angstroms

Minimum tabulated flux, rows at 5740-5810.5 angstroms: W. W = 0.9221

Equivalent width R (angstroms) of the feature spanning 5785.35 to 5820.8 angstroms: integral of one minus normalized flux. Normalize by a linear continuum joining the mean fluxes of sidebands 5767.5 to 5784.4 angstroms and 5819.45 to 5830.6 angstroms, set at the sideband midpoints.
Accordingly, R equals -3.0 angstroms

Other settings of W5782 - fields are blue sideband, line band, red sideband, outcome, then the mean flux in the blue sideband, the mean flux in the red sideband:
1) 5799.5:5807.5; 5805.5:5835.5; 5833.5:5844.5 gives 1.0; 1.76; 1.35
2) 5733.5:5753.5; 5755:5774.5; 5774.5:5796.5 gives -0.5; 1.45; 1.42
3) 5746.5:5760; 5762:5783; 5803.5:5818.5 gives 1.1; 1.48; 1.59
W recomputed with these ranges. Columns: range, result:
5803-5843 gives 0.5469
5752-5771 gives 1.193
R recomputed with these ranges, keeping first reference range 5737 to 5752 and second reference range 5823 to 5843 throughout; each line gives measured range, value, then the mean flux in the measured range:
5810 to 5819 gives -0.8 angstroms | 1.55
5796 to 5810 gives -2.6 angstroms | 1.7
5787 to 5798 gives -0.6 angstroms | 1.52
